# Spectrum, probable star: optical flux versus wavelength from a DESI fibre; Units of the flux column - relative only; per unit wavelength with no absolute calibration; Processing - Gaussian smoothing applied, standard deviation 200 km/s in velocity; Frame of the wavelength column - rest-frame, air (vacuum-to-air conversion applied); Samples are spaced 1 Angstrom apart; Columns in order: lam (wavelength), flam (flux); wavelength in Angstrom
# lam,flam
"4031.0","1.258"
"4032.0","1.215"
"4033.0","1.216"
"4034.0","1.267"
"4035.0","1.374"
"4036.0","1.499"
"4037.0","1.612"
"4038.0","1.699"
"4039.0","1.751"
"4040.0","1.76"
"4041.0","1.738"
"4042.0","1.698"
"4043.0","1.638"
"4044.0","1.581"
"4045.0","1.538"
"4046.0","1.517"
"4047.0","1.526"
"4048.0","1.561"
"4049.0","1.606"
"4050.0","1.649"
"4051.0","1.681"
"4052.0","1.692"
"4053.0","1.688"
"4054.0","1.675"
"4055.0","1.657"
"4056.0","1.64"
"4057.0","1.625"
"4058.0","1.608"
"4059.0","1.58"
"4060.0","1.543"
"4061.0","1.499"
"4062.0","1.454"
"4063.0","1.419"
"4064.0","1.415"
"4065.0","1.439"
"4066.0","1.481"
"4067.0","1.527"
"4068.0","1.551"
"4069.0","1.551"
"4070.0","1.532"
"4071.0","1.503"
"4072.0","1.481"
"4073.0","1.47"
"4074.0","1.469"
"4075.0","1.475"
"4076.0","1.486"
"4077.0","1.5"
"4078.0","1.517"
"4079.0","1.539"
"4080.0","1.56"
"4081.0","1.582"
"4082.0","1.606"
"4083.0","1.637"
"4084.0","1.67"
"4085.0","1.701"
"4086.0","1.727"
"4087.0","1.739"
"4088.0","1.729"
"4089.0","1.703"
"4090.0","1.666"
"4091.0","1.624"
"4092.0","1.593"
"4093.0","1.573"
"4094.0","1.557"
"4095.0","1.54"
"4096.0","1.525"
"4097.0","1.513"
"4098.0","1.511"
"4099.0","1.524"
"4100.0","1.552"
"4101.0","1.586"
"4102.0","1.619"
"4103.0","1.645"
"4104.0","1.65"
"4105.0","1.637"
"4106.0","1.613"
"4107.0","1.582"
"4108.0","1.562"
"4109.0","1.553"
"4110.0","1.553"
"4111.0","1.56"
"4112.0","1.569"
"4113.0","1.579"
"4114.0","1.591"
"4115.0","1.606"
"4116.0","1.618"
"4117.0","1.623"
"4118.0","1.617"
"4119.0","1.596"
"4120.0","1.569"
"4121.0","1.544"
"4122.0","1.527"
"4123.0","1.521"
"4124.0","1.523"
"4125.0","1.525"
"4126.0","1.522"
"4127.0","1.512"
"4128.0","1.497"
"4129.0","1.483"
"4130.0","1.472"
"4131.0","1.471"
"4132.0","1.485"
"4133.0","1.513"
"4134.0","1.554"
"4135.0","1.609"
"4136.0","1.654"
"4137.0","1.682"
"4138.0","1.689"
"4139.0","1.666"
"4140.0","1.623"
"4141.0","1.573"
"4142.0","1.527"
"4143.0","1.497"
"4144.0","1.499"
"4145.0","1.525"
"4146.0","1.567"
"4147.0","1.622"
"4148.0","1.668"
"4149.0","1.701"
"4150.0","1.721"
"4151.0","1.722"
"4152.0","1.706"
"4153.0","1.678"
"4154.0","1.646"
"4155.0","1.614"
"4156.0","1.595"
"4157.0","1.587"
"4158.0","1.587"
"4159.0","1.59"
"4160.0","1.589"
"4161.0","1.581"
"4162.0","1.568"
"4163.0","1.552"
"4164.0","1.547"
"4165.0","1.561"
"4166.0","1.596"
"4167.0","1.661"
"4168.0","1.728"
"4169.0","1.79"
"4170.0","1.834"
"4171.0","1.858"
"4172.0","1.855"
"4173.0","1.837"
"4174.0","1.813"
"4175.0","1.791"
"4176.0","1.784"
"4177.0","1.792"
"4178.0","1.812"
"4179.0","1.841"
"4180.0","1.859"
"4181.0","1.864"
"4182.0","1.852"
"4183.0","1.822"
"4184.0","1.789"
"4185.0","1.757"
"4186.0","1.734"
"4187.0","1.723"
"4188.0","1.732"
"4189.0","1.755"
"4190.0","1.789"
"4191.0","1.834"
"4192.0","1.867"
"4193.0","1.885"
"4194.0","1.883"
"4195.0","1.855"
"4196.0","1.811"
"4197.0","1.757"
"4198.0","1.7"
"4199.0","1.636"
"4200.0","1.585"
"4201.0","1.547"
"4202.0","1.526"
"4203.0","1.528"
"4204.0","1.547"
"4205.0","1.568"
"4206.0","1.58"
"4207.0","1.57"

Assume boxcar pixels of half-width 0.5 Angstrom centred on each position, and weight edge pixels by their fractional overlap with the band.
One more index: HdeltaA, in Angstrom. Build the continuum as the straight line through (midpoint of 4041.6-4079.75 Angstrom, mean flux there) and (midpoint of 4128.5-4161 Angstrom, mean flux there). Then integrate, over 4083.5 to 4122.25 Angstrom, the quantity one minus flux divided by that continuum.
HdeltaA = -0.7 Angstrom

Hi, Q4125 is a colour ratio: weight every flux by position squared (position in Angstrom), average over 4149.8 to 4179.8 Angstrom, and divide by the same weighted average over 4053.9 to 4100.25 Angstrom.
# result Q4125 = 1.1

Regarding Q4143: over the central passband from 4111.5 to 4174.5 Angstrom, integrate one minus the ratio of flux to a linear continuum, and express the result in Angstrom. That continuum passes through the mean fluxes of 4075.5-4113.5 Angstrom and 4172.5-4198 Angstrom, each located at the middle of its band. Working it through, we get 3.6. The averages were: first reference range 1.59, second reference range 1.81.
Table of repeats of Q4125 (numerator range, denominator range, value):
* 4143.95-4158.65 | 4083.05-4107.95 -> 1.04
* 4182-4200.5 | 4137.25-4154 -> 1.12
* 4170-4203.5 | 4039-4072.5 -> 1.20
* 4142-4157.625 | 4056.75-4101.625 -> 1.08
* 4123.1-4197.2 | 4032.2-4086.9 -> 1.13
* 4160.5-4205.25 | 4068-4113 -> 1.15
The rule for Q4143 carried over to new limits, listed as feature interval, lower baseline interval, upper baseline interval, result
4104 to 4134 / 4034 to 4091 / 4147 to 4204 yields 1.7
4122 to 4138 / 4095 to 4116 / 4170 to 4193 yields 1.1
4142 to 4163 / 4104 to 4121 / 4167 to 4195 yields 1.3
